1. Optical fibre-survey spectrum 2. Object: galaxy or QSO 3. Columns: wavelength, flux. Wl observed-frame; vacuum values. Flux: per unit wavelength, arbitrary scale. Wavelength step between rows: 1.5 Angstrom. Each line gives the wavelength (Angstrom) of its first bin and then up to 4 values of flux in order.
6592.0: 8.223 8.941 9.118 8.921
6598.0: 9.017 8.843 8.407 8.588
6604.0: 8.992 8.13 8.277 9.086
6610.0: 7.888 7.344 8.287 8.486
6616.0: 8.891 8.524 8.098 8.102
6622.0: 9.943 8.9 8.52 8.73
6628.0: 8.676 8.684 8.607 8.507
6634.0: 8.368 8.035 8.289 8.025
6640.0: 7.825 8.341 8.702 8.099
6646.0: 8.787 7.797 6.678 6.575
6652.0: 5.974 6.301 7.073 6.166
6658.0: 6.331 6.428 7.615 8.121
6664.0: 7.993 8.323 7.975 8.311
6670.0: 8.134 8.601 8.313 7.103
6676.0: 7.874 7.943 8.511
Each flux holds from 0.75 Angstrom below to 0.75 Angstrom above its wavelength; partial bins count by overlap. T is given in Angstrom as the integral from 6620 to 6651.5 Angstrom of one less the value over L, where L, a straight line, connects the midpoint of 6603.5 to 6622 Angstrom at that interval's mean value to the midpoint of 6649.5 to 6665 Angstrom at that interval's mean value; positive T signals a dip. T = -2.72 Angstrom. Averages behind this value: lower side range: 8.4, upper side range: 6.88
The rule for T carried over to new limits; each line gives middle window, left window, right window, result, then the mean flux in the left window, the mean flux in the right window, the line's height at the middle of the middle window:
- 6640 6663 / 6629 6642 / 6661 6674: 2.7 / 8.29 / 8.16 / 8.23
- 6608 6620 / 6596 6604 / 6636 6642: 0.3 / 8.77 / 8.11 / 8.53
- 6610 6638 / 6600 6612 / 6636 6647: -0.5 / 8.37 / 8.28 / 8.32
